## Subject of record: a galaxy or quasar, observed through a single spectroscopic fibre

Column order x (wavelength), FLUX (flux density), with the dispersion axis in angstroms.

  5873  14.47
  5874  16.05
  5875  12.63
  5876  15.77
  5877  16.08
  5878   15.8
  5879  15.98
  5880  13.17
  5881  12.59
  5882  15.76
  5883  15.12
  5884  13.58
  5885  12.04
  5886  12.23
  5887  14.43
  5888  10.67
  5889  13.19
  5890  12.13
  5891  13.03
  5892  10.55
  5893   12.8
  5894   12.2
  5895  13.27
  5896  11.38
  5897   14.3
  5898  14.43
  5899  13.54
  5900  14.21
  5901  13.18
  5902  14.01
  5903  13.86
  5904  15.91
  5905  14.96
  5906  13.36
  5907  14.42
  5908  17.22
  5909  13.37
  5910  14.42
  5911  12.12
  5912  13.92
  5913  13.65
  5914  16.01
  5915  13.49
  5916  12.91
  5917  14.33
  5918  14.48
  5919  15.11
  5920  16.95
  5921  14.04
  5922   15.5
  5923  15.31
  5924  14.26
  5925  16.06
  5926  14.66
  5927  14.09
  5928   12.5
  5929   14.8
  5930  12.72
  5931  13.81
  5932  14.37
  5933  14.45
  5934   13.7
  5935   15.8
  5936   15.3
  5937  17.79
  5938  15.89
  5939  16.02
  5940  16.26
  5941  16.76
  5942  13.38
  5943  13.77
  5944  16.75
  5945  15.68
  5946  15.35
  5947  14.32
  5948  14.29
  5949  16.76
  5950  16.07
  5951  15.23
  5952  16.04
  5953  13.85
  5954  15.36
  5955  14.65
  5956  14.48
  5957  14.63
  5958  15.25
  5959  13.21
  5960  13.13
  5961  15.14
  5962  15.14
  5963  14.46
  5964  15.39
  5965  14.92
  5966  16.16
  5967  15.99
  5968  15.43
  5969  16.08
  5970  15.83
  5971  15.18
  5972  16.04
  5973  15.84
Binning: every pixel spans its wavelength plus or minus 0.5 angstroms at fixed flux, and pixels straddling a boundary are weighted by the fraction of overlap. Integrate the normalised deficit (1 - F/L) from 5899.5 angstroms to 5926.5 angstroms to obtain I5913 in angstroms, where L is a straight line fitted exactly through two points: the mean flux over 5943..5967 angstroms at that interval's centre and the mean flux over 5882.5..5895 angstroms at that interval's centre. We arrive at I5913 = -1.90 angstroms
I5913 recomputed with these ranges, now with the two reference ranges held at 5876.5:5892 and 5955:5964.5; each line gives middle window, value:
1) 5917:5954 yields -2.09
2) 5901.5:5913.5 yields -0.32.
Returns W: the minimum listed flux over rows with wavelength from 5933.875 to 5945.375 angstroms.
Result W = 13.38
